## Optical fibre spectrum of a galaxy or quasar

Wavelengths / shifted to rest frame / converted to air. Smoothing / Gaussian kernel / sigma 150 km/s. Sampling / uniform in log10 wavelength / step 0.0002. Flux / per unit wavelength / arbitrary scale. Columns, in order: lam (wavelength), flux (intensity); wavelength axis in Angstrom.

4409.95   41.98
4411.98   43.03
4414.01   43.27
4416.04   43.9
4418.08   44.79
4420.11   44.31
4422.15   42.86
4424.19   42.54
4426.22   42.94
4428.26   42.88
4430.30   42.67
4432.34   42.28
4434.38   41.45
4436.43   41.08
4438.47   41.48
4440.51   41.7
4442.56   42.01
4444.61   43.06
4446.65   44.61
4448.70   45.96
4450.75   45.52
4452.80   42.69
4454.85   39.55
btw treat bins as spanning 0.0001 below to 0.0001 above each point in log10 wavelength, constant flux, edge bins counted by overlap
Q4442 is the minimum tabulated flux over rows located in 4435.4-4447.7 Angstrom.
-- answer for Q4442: 41.08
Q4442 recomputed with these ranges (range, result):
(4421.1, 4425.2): 42.54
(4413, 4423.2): 42.86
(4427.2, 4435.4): 41.45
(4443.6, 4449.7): 43.06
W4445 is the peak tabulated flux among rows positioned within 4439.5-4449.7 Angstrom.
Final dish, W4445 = 45.96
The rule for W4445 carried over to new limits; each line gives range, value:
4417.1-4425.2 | 44.79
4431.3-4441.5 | 42.28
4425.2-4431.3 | 42.94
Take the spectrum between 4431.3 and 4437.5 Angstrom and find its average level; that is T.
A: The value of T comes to 41.6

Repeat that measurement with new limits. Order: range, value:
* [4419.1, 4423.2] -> 43.5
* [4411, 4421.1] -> 43.9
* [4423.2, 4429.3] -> 42.8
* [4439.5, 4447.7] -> 42.8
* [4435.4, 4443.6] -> 41.5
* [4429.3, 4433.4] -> 42.5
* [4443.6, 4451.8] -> 44.8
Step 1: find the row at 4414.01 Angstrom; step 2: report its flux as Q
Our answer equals 43.27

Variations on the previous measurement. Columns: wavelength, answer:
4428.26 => 42.88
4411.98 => 43.03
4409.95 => 41.98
